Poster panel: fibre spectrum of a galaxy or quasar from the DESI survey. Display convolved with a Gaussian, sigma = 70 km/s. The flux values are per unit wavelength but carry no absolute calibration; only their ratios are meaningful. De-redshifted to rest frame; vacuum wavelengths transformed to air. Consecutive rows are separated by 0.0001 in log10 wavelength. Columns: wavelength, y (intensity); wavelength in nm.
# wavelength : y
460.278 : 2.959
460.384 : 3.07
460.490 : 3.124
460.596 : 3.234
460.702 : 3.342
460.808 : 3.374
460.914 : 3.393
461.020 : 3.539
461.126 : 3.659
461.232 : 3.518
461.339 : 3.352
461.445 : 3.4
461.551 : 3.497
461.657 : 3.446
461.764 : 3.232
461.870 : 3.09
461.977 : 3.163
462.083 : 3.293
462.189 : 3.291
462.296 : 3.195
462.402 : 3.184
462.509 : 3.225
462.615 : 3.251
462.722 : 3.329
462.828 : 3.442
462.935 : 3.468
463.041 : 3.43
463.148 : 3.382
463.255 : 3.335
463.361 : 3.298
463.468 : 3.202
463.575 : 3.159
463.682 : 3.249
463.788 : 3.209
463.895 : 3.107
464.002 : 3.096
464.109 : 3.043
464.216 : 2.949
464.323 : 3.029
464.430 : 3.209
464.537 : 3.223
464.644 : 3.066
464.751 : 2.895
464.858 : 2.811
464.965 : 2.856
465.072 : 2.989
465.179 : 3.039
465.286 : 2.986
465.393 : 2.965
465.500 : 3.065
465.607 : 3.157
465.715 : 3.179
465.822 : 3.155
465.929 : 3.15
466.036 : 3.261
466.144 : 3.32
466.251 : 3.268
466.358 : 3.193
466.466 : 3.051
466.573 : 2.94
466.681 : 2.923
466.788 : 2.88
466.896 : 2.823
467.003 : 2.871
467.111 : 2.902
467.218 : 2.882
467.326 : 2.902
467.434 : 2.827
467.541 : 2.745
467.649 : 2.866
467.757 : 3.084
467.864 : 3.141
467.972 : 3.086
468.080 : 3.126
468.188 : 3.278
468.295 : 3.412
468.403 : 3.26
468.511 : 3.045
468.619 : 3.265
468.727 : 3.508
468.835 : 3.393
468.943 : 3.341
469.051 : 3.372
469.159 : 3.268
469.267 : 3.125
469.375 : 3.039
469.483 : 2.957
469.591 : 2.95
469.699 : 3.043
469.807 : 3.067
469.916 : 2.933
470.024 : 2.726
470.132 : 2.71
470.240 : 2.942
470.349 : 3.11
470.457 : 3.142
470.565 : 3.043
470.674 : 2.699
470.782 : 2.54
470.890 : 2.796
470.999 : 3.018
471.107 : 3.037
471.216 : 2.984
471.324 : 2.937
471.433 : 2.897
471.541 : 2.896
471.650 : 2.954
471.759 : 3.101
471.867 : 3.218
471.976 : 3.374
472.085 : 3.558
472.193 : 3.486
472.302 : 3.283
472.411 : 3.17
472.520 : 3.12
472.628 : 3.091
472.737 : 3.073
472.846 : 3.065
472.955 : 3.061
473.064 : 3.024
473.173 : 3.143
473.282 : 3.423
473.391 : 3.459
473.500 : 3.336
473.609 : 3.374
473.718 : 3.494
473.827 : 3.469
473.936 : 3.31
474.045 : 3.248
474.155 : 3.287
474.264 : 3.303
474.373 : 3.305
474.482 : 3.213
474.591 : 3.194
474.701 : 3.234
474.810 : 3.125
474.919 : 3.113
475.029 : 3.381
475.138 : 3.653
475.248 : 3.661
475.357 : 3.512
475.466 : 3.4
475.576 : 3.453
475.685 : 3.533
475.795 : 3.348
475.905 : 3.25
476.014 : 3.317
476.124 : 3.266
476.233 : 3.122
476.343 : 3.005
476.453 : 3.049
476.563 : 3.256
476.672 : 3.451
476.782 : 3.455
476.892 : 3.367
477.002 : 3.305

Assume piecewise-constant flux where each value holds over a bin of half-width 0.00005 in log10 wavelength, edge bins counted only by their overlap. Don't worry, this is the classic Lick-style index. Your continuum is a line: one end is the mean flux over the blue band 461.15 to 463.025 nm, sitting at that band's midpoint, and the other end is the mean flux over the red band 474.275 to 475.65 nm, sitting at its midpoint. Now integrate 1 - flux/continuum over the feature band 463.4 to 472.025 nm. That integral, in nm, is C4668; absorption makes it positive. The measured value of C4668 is 0.74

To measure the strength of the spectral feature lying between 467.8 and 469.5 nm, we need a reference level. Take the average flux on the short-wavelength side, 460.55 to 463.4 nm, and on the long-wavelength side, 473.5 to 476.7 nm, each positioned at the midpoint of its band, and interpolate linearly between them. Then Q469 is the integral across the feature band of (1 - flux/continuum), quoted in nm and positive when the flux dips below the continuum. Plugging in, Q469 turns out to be 0.053 nm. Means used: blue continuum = 3.35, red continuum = 3.32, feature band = 3.23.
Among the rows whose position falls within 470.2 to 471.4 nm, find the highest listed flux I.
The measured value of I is 3.142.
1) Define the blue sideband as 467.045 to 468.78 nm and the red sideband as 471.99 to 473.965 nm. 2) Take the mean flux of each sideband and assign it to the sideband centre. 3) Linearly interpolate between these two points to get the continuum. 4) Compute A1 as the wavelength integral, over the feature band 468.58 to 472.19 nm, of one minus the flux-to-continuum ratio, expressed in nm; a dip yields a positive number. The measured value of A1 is 0.13 nm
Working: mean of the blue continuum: 3.08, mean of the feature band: 3.06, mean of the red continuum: 3.28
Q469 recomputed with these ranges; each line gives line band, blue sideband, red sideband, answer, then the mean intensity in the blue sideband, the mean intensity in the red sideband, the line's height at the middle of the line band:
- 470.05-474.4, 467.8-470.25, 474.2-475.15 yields 0.10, 3.13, 3.27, 3.21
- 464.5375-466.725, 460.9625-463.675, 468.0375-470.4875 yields 0.11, 3.33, 3.13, 3.24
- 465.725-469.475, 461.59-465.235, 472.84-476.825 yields 0.14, 3.18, 3.31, 3.23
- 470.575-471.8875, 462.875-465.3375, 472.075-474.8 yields 0.13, 3.13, 3.26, 3.23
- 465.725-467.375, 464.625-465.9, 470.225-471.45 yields -0.02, 3.02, 2.93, 3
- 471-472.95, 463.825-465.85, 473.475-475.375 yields 0.08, 3.04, 3.34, 3.27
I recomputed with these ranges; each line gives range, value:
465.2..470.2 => 3.508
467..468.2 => 3.278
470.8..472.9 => 3.558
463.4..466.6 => 3.32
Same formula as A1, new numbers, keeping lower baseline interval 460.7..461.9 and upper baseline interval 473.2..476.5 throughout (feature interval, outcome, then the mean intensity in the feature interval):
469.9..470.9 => 0.15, 2.87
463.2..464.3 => 0.08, 3.16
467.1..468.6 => 0.14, 3.05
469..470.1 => 0.10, 3.04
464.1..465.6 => 0.17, 3.01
